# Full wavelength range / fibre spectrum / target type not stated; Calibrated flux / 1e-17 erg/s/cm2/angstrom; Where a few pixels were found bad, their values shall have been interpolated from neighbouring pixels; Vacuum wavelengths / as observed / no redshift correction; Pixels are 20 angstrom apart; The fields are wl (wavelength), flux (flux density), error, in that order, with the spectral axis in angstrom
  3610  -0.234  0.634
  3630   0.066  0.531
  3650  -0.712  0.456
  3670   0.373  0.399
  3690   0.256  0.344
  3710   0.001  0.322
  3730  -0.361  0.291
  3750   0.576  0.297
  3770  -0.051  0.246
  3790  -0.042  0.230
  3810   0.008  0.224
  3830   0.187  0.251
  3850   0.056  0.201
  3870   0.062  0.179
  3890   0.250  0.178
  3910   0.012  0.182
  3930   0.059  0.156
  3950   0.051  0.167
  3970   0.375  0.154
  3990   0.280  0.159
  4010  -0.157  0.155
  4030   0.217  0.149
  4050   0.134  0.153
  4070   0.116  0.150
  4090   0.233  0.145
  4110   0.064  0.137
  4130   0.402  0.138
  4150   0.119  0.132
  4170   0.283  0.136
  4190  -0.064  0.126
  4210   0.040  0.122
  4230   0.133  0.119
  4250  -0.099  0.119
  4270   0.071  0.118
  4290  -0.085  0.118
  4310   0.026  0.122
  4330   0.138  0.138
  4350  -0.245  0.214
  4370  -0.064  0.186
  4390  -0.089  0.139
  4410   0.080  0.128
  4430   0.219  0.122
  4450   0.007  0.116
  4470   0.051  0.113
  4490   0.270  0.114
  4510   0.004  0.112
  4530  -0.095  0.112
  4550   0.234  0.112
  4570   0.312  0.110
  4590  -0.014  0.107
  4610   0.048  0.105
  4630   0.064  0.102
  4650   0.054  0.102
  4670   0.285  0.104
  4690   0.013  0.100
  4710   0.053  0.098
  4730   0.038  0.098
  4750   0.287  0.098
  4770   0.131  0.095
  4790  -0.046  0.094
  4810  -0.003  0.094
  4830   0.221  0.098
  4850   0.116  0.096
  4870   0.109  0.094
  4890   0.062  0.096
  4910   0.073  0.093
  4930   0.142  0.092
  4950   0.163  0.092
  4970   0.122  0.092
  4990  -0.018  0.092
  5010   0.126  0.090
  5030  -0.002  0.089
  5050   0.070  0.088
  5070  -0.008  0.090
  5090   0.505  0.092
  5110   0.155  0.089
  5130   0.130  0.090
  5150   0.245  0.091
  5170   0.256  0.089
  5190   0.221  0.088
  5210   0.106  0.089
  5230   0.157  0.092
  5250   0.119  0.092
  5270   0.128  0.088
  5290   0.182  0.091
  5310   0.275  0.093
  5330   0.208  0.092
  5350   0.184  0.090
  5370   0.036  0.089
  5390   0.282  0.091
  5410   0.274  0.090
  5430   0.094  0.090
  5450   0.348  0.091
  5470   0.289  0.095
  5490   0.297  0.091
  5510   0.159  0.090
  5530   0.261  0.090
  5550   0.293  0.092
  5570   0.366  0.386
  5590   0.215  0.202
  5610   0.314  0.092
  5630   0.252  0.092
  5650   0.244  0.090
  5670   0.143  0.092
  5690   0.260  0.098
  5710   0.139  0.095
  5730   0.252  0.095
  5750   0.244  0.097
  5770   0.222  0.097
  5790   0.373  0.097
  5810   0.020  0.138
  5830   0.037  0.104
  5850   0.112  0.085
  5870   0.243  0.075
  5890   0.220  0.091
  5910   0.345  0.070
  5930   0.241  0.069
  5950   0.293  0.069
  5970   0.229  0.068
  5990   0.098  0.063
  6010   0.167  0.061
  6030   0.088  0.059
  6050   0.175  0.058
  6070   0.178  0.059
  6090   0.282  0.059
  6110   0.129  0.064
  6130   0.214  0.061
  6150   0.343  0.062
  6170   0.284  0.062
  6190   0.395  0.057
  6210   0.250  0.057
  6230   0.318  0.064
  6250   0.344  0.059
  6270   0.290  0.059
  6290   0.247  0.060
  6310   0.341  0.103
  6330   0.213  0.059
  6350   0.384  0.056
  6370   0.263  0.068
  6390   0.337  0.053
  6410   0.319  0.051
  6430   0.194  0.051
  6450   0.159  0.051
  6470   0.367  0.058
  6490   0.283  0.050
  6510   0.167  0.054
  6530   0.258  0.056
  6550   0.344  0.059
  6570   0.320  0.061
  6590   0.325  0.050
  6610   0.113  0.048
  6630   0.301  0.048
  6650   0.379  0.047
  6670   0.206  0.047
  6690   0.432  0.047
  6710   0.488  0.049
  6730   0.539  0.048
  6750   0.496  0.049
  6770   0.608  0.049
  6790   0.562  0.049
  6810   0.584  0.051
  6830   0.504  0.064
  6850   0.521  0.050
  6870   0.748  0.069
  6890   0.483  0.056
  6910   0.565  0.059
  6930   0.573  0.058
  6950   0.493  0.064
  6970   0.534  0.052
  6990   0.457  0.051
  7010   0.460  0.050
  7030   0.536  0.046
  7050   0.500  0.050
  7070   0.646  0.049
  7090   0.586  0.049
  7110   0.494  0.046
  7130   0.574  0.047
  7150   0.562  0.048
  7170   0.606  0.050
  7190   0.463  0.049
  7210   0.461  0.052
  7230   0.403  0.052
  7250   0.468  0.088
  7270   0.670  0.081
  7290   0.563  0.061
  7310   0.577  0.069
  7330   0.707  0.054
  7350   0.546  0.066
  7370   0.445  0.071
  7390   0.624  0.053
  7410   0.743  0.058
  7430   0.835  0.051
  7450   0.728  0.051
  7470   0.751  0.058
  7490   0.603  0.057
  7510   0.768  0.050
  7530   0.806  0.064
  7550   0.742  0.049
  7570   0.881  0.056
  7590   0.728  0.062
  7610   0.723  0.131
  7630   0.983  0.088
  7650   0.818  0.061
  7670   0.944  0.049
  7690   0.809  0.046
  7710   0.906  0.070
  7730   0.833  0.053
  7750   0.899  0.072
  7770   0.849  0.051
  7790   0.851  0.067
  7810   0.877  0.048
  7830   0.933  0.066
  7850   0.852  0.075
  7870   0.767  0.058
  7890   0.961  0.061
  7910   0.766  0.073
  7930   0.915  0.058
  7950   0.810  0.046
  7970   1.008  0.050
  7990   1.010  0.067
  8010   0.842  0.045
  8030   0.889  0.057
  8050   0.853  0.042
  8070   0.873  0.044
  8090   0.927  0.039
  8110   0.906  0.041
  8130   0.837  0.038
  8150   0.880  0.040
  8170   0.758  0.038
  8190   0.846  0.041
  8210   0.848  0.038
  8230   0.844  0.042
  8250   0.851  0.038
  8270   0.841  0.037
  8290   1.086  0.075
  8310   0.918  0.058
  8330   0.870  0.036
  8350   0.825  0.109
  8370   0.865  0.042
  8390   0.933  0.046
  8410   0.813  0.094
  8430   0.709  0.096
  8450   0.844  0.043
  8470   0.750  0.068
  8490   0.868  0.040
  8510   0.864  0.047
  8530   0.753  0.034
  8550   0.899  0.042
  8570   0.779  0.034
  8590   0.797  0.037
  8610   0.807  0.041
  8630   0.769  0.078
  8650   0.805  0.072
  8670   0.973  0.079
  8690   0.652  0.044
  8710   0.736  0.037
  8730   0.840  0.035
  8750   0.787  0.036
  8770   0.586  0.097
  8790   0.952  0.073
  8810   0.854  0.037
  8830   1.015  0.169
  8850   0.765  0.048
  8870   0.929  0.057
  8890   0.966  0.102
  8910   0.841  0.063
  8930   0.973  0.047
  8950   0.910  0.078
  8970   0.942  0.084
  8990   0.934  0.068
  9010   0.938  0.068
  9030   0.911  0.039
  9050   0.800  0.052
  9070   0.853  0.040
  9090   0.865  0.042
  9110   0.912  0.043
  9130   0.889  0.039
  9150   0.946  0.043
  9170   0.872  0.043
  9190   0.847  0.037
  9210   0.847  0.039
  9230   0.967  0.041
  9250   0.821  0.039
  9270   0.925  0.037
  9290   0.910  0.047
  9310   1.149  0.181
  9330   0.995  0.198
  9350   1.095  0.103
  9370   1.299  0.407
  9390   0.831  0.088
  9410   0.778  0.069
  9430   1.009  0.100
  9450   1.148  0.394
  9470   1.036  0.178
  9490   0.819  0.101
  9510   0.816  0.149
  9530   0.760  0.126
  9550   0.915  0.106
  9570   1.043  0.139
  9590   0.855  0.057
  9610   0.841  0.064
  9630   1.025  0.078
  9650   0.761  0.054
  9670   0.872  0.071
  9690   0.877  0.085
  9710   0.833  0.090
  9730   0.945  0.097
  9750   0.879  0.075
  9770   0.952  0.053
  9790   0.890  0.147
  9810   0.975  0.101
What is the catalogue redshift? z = 0.68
